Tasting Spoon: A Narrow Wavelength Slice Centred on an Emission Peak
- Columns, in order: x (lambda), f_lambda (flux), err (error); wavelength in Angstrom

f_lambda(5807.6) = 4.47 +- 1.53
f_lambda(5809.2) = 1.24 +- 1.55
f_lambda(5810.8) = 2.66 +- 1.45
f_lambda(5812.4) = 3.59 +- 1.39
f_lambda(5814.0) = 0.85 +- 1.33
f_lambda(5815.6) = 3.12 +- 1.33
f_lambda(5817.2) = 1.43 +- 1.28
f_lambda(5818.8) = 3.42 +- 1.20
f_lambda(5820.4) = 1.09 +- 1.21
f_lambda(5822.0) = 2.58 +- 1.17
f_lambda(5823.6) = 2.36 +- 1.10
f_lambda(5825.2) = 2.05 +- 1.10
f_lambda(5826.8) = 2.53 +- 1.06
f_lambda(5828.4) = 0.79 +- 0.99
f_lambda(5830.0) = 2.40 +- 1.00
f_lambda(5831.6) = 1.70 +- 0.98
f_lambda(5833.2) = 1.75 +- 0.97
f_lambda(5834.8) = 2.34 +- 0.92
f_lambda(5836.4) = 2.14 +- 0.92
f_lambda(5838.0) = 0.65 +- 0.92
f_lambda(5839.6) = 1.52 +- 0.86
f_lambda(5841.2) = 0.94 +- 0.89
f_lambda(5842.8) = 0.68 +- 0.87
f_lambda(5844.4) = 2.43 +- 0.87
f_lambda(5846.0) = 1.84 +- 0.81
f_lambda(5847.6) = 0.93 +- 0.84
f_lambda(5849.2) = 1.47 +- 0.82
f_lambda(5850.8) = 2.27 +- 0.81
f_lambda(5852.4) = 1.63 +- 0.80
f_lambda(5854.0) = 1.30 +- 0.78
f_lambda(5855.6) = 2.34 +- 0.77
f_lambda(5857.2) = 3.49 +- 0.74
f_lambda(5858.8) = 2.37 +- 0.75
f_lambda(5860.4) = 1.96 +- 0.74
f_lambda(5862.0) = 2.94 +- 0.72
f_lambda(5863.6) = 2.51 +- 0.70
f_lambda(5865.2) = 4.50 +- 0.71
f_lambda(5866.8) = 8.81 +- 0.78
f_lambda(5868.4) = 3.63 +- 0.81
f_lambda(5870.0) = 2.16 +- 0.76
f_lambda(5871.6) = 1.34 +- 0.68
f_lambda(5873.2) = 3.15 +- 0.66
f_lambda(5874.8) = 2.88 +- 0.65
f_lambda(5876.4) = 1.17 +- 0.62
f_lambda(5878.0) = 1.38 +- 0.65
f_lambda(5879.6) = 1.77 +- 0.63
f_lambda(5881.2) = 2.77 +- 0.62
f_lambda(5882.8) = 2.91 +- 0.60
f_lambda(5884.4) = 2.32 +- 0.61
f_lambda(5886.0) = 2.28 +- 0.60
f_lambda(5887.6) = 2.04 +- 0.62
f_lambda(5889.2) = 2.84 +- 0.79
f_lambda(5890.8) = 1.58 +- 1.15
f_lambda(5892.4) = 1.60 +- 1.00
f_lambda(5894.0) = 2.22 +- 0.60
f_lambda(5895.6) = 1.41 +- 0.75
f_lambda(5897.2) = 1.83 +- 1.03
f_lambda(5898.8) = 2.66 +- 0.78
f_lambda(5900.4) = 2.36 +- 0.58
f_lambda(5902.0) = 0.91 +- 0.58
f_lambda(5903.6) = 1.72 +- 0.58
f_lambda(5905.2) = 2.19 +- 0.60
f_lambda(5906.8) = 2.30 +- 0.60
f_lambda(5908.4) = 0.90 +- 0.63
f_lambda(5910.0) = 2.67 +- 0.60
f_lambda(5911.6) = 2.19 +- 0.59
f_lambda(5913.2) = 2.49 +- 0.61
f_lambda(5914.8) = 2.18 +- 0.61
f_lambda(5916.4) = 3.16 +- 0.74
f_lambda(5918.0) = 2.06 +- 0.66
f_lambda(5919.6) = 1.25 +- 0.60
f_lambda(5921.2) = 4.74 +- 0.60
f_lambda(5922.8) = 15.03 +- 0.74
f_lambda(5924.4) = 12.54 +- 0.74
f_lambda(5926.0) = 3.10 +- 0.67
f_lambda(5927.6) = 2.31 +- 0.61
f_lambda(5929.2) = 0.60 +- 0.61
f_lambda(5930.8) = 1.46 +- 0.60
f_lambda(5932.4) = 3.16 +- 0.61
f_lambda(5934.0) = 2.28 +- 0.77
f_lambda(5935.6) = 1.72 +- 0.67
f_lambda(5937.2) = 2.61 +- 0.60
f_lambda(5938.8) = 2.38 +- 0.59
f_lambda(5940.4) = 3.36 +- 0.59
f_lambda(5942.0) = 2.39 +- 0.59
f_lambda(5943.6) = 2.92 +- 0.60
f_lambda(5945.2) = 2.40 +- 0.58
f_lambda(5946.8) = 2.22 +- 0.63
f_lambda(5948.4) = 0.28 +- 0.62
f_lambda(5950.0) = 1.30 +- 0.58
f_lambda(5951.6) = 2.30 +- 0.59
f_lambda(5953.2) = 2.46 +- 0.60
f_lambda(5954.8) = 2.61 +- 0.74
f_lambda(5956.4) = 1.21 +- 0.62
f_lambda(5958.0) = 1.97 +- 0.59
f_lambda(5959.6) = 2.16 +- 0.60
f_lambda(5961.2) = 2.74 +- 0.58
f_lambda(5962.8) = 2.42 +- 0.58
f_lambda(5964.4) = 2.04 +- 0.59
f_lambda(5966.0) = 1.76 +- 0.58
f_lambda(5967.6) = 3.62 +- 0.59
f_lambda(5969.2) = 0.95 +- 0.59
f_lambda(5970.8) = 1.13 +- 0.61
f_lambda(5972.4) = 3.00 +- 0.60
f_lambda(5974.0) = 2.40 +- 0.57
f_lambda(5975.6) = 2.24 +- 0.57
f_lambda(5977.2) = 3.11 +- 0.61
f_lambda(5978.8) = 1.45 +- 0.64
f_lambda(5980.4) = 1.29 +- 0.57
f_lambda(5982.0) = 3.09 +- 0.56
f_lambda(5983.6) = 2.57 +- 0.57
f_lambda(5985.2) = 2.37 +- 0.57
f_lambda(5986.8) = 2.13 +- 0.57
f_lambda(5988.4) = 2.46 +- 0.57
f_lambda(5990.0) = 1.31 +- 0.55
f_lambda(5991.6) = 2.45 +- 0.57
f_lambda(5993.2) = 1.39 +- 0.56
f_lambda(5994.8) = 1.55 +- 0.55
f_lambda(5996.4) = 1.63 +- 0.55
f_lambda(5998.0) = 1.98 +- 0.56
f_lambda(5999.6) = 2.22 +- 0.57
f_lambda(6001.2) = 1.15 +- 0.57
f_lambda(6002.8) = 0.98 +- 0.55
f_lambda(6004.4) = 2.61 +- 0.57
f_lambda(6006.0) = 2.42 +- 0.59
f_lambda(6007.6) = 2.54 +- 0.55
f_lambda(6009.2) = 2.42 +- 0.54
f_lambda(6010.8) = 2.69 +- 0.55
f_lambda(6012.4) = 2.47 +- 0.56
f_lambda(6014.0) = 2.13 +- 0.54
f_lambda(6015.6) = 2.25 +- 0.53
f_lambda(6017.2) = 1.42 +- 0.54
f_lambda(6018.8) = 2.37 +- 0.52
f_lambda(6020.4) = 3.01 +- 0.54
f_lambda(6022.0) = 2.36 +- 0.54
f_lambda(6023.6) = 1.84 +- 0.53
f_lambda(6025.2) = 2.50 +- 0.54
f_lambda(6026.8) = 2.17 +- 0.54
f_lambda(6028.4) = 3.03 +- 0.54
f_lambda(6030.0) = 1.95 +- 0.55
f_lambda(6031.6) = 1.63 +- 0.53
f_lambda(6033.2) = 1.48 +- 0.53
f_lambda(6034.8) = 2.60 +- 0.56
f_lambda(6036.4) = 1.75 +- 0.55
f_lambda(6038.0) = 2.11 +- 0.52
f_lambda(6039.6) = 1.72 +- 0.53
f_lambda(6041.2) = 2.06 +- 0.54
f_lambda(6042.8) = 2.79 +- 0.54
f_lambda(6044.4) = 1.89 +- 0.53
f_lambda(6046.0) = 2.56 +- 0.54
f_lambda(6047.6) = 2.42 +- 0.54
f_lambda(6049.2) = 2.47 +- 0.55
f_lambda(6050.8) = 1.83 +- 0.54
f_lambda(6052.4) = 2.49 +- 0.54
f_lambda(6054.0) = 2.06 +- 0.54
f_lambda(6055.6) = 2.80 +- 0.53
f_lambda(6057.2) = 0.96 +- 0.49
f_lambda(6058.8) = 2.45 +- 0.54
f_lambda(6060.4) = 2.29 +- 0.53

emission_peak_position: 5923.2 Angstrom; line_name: [O III]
